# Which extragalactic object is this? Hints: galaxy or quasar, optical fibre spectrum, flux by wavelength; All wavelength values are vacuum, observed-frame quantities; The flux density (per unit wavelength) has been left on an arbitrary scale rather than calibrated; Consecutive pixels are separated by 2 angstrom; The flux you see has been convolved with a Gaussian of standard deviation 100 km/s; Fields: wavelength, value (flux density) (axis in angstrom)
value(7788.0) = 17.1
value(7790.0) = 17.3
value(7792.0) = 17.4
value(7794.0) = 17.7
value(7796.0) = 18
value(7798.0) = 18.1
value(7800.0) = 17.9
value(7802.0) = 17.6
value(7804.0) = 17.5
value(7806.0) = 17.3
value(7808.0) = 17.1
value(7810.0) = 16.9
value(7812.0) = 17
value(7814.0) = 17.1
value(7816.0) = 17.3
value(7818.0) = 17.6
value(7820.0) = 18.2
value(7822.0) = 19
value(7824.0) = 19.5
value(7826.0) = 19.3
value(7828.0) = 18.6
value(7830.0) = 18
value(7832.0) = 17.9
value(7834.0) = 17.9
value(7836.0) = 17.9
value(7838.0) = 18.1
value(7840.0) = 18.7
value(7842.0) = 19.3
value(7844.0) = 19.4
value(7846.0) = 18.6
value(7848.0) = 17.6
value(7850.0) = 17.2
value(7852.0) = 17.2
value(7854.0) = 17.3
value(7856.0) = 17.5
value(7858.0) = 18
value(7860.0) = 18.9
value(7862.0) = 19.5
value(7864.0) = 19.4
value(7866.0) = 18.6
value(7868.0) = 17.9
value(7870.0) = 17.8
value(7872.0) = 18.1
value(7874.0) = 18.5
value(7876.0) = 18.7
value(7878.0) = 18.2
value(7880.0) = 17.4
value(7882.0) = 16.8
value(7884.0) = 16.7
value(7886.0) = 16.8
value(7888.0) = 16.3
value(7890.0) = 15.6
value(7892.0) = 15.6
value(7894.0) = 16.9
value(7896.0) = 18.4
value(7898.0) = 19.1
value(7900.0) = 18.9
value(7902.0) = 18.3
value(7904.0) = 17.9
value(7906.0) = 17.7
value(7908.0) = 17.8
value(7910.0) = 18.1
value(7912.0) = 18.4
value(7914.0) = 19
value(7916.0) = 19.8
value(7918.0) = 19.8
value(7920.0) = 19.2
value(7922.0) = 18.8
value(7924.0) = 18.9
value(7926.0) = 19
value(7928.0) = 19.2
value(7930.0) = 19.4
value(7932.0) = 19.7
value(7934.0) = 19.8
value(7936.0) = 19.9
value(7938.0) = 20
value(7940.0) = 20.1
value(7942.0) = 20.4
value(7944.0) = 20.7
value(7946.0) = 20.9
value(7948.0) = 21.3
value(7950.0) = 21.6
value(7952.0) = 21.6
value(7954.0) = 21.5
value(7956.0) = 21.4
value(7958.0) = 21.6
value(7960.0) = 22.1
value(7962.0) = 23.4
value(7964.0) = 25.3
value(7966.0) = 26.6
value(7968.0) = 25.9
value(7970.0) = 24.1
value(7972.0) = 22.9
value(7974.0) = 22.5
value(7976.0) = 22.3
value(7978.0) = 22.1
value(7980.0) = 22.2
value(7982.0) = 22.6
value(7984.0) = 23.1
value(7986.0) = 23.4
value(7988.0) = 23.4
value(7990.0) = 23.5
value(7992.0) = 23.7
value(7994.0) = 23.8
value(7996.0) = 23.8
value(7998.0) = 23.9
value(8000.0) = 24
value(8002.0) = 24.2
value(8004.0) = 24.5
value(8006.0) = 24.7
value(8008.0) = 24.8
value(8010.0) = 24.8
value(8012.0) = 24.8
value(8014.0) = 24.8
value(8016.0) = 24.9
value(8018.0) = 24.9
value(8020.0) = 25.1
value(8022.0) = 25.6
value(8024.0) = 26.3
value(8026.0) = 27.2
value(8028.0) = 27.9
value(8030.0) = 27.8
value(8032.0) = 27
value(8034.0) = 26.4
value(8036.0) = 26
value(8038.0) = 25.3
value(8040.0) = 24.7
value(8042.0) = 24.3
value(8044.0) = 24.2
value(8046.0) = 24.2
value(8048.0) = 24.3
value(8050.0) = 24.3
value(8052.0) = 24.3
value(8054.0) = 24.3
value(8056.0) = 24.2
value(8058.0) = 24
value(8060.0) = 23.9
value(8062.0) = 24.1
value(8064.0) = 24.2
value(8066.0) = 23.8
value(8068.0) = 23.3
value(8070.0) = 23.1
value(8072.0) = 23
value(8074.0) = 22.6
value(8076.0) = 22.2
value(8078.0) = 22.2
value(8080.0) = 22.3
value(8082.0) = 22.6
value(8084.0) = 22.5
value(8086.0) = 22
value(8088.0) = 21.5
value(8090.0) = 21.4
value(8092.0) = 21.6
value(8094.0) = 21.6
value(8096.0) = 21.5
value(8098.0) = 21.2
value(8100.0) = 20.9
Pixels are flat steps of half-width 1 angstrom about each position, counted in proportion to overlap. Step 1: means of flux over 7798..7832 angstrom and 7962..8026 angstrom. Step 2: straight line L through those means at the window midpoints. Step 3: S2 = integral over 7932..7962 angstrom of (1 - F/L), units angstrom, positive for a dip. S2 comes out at 2.1 angstrom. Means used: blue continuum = 17.9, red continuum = 24.2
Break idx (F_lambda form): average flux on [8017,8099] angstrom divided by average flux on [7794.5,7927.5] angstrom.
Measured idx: 1.33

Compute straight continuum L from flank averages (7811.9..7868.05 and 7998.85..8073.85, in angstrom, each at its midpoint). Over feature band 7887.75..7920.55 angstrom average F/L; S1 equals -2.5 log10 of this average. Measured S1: 0.13 mag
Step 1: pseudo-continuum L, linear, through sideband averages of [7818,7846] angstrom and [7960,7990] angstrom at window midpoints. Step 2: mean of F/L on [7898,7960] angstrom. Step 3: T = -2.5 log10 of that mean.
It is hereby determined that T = 0.12 mag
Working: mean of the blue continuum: 18.6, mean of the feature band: 19.7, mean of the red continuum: 23.5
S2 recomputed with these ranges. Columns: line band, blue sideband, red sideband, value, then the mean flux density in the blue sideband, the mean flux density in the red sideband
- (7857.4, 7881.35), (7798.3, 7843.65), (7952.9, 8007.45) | 1.5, 18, 23.4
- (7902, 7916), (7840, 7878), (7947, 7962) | 1.3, 18.3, 21.7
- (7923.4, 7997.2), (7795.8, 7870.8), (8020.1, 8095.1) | -1.8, 18.1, 24.1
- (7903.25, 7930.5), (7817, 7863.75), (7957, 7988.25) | 3.1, 18.3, 23.3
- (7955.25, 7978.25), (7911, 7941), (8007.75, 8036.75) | -1.3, 19.4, 25.9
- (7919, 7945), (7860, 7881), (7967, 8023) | 1.9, 18.4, 23.9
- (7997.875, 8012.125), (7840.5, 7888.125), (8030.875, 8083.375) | -1.3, 18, 24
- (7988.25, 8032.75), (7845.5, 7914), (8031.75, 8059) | -3.3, 17.8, 24.8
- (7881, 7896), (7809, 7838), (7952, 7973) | 2.9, 18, 23.4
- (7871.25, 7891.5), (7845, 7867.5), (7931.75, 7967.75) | 1.9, 18.2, 21.7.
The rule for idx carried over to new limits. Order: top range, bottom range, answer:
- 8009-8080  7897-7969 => 1.21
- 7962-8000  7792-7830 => 1.32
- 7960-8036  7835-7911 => 1.37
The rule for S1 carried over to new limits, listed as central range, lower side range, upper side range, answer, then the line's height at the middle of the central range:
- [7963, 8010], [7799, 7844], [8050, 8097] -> -0.13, 21.2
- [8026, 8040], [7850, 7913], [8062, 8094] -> -0.23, 21.5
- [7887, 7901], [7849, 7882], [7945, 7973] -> 0.14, 19.6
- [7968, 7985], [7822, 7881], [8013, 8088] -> -0.04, 22.1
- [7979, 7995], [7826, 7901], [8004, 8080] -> -0.03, 22.6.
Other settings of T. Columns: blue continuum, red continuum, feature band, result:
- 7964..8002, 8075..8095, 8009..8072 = -0.10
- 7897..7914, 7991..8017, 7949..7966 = -0.05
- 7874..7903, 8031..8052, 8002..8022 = -0.06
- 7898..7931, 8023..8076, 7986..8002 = -0.07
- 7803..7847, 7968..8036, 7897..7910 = 0.15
